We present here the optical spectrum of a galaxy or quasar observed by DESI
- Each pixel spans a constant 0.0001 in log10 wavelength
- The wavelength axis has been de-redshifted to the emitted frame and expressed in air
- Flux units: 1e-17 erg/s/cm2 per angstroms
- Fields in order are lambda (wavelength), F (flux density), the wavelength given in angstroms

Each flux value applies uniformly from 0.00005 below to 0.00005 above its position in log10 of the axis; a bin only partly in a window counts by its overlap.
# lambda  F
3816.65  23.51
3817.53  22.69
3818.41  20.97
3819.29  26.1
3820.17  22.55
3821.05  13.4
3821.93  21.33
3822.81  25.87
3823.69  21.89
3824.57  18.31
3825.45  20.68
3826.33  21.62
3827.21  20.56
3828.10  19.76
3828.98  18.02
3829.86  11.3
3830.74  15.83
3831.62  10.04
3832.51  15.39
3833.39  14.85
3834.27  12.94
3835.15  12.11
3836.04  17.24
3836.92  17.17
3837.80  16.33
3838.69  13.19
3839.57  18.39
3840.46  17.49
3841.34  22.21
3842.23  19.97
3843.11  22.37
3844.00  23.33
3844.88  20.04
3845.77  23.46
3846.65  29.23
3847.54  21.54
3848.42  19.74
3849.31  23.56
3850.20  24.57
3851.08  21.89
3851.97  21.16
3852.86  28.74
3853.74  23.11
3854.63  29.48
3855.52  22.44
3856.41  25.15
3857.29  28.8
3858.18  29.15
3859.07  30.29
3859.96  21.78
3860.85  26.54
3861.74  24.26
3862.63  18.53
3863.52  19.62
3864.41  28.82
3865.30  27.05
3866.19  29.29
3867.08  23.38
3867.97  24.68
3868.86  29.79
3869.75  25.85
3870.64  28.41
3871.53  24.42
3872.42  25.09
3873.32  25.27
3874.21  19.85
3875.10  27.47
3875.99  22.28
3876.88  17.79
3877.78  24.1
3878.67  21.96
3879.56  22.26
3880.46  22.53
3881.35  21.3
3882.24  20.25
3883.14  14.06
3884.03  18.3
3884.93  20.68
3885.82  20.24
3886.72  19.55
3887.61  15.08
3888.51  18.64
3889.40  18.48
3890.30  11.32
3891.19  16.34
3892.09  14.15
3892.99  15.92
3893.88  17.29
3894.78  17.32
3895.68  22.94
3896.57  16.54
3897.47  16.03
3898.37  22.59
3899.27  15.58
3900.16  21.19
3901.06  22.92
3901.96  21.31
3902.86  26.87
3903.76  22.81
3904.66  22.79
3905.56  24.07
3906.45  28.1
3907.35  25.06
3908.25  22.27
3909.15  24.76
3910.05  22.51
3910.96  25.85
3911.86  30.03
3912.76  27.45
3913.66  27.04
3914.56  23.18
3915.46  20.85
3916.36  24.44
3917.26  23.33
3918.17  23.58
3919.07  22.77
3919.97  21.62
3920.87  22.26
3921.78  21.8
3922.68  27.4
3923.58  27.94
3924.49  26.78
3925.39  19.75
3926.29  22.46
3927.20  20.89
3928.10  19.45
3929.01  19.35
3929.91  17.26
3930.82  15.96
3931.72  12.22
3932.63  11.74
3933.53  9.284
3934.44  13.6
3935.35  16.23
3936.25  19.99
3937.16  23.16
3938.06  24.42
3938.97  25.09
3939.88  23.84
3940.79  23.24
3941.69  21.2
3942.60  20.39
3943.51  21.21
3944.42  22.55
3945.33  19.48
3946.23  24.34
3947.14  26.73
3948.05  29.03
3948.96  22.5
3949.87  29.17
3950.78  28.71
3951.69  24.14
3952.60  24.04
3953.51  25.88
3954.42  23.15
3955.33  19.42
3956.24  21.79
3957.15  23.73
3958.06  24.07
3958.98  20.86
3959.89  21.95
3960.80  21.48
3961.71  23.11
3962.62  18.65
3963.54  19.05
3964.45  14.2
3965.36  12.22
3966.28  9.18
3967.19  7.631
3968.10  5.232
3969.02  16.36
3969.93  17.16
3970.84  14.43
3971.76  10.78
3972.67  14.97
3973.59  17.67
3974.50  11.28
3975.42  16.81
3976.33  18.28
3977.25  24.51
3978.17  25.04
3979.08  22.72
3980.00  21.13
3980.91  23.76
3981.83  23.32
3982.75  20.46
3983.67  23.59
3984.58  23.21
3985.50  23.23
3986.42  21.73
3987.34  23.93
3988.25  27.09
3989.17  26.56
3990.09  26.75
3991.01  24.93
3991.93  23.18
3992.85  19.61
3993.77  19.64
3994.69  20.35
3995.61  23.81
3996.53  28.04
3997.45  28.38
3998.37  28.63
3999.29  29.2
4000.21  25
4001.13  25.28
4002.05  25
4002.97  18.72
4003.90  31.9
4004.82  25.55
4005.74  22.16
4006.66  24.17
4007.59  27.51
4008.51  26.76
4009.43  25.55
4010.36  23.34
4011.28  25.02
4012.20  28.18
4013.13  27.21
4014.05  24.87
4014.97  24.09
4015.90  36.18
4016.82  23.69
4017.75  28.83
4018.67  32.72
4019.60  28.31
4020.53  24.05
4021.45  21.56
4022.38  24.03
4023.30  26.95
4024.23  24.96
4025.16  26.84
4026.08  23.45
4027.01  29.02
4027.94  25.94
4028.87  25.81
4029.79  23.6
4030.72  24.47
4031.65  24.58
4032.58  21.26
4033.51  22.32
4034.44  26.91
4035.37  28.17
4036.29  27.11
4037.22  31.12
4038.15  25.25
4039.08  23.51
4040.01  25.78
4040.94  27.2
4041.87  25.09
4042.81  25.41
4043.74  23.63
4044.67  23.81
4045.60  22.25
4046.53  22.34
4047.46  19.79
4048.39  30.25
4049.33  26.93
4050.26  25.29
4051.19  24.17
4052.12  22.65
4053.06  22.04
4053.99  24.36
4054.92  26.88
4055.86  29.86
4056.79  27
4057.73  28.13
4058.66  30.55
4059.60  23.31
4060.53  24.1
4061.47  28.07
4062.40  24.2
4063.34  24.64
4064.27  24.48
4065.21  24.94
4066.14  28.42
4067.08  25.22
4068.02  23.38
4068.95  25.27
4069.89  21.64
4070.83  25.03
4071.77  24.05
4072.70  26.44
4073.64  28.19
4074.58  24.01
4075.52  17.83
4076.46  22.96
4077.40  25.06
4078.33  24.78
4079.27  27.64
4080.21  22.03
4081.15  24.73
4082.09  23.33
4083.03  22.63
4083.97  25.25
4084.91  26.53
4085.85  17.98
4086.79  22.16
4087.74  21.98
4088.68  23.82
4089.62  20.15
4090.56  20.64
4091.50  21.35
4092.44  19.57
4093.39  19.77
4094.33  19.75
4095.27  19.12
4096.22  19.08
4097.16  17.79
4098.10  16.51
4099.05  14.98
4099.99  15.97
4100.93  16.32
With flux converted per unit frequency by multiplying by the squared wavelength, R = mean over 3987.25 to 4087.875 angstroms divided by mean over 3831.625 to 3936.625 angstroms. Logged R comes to 1.27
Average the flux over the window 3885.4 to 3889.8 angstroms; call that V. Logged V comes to 18.4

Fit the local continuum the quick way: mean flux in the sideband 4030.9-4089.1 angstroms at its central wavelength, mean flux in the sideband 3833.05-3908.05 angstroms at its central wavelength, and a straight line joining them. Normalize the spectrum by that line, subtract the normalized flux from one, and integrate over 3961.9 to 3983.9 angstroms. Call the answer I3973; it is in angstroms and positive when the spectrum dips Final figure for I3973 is 6.0 angstroms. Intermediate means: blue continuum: 21.7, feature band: 17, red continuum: 24.8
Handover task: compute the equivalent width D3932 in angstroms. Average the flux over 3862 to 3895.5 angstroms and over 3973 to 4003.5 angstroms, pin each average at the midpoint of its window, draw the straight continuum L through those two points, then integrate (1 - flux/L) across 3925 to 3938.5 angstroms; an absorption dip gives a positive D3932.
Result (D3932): 2.7 angstroms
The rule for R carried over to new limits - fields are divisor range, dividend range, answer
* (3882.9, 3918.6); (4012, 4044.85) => 1.31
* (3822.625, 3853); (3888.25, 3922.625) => 1.17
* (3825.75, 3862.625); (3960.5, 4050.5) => 1.21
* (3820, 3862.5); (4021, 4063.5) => 1.35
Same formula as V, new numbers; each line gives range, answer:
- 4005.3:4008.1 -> 24.7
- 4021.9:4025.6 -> 25.6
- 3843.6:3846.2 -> 22.3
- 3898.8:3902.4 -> 20.3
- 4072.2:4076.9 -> 23.9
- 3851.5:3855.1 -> 25.6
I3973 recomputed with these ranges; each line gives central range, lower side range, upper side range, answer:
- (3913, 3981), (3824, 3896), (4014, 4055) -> 8.2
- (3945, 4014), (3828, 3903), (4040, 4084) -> 3.2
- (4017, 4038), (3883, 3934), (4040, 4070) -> -1.4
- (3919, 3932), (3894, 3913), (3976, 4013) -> 1.0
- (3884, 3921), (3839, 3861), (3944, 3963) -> 3.6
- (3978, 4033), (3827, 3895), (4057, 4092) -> -4.5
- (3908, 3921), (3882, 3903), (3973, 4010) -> -3.1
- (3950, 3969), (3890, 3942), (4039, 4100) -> 2.0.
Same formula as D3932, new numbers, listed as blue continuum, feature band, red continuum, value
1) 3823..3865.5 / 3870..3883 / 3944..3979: -1.39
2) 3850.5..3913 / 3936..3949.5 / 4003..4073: 0.30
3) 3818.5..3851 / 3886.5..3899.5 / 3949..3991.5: 1.71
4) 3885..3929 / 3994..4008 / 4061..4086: -1.33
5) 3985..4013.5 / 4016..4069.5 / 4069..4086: -2.39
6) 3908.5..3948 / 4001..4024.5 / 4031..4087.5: -2.22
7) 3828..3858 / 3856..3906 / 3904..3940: -2.27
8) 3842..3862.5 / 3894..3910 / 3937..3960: 1.41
